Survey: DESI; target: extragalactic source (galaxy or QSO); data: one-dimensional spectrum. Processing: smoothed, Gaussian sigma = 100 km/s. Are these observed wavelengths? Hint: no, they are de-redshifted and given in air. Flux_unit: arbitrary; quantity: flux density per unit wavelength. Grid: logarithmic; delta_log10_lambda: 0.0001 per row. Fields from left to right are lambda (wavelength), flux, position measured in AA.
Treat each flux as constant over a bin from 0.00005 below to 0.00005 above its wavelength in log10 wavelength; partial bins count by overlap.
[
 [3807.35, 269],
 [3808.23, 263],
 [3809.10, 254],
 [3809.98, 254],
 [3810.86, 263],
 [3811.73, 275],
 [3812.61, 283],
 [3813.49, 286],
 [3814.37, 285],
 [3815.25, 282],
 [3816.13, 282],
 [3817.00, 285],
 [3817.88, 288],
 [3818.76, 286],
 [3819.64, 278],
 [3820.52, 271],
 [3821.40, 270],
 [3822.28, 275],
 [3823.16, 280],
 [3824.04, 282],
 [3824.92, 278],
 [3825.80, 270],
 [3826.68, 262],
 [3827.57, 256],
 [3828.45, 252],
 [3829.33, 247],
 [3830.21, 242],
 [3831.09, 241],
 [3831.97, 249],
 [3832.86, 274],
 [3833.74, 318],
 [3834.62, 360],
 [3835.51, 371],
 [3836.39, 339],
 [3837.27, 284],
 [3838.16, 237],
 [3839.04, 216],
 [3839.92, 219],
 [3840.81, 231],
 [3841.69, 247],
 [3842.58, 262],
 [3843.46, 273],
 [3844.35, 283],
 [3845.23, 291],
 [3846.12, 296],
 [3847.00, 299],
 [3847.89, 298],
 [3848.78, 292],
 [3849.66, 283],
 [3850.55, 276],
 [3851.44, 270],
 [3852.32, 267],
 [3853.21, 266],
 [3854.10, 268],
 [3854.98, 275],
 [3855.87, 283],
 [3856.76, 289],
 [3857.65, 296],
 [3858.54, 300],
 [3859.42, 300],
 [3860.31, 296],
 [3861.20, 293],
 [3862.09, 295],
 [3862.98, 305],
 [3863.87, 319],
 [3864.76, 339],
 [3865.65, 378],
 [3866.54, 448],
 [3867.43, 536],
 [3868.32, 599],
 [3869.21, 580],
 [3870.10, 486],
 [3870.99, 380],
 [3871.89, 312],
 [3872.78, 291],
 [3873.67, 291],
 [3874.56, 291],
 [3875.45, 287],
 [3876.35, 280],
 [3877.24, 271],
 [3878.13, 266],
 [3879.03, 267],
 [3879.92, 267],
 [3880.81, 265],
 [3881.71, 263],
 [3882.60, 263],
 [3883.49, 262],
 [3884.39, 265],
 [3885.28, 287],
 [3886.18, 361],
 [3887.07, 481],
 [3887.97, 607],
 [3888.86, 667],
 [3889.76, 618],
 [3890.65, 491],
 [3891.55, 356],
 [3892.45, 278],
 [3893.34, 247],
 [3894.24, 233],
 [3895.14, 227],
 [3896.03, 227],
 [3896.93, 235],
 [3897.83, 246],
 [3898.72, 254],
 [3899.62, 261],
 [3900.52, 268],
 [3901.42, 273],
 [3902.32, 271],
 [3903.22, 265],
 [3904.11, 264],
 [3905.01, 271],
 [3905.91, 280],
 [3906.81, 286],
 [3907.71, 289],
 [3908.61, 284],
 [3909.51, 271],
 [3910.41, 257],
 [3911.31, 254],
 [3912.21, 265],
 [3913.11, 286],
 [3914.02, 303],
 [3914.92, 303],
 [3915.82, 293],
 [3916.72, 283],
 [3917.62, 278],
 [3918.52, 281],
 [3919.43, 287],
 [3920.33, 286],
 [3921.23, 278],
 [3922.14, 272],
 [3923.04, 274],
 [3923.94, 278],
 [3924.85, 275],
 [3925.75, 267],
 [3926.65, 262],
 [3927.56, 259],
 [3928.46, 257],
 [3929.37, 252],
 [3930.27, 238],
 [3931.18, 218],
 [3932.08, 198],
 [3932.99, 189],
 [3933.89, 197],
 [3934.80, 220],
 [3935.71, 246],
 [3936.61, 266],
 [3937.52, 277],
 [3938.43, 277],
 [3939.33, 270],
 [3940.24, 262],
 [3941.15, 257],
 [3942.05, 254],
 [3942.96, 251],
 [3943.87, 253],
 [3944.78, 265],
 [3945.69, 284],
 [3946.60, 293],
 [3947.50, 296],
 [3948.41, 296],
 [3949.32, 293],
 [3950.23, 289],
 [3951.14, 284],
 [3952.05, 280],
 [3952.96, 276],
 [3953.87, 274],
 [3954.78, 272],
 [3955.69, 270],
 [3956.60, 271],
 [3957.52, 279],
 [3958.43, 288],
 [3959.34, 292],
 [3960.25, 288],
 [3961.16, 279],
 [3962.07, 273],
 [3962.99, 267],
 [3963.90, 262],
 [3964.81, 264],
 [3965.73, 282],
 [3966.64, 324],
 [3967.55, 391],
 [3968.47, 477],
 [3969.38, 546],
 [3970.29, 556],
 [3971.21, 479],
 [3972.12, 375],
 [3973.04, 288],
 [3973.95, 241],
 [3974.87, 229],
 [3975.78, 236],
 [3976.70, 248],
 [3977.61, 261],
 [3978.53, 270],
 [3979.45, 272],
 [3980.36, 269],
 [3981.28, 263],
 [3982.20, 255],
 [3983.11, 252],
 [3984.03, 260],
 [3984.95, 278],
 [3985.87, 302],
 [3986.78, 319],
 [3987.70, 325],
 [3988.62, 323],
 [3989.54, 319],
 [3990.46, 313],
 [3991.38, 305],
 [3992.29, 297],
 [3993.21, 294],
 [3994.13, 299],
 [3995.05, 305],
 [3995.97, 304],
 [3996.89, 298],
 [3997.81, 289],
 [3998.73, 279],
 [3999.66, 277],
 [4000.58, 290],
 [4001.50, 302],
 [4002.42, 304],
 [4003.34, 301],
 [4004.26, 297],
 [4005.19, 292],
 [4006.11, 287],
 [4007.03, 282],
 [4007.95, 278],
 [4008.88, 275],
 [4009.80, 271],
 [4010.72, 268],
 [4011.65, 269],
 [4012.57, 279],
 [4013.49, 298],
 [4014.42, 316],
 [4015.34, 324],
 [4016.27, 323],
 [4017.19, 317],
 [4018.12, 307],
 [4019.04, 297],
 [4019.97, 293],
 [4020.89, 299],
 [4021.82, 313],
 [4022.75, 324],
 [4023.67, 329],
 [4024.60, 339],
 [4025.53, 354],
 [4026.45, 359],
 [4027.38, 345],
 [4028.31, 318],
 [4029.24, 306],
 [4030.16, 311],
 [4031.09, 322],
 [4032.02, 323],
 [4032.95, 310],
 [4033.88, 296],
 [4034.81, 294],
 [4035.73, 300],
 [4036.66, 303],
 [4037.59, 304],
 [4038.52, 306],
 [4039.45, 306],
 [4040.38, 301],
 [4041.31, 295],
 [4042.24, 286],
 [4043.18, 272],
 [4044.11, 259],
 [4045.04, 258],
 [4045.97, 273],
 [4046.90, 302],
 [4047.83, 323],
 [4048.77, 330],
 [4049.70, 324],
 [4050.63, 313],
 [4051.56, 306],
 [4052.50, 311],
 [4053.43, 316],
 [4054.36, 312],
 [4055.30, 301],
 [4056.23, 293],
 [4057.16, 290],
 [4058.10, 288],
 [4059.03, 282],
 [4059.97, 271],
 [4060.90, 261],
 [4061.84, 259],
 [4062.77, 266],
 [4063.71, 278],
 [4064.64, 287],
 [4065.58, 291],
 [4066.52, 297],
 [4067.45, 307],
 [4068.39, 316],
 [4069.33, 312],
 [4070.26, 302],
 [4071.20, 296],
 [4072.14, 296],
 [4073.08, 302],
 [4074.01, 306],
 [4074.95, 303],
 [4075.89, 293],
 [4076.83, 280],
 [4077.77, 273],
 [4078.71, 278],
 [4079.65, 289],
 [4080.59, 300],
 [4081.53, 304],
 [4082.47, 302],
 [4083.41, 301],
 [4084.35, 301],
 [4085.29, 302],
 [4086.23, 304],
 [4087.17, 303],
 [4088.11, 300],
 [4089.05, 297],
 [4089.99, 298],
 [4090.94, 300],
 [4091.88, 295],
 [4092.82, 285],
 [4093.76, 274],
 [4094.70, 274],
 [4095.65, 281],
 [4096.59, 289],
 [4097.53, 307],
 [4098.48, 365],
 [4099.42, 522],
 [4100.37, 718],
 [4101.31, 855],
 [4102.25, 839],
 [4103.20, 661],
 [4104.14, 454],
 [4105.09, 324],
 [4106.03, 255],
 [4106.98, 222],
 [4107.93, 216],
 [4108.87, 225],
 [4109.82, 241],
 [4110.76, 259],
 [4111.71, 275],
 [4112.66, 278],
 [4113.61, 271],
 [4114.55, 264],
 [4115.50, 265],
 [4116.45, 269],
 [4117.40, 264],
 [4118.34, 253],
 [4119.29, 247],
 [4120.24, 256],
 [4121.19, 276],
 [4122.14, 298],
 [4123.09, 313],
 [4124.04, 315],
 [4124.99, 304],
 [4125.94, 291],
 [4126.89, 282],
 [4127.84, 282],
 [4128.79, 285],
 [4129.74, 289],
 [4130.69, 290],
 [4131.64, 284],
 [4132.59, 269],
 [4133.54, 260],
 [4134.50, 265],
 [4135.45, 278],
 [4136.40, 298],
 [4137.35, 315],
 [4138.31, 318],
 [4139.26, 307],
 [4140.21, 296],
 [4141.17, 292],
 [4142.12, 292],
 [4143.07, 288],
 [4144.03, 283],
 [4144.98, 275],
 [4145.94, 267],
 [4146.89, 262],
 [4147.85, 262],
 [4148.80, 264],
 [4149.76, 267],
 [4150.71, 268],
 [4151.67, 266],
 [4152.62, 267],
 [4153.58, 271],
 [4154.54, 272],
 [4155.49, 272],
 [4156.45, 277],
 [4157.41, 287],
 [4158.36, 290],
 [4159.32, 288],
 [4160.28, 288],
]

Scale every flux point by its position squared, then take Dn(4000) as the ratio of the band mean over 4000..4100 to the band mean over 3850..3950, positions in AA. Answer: 1.09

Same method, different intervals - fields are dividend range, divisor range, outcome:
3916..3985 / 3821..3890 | 0.94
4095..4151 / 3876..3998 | 1.19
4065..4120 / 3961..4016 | 1.13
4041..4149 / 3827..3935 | 1.15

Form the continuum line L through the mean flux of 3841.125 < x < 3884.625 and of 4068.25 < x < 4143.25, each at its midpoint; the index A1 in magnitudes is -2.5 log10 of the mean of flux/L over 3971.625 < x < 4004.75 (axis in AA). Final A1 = 0.10 mag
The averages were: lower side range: 312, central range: 287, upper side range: 316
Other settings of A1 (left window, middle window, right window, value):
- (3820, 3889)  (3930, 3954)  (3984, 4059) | 0.18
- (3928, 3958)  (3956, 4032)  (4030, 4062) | -0.10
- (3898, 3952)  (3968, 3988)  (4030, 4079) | -0.14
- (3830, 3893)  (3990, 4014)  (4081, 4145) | 0.11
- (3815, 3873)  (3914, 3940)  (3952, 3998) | 0.16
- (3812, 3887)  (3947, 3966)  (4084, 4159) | 0.09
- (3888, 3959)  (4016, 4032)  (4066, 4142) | -0.07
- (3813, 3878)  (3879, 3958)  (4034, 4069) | 0.05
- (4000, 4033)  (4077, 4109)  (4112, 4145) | -0.23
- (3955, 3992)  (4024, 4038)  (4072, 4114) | 0.01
